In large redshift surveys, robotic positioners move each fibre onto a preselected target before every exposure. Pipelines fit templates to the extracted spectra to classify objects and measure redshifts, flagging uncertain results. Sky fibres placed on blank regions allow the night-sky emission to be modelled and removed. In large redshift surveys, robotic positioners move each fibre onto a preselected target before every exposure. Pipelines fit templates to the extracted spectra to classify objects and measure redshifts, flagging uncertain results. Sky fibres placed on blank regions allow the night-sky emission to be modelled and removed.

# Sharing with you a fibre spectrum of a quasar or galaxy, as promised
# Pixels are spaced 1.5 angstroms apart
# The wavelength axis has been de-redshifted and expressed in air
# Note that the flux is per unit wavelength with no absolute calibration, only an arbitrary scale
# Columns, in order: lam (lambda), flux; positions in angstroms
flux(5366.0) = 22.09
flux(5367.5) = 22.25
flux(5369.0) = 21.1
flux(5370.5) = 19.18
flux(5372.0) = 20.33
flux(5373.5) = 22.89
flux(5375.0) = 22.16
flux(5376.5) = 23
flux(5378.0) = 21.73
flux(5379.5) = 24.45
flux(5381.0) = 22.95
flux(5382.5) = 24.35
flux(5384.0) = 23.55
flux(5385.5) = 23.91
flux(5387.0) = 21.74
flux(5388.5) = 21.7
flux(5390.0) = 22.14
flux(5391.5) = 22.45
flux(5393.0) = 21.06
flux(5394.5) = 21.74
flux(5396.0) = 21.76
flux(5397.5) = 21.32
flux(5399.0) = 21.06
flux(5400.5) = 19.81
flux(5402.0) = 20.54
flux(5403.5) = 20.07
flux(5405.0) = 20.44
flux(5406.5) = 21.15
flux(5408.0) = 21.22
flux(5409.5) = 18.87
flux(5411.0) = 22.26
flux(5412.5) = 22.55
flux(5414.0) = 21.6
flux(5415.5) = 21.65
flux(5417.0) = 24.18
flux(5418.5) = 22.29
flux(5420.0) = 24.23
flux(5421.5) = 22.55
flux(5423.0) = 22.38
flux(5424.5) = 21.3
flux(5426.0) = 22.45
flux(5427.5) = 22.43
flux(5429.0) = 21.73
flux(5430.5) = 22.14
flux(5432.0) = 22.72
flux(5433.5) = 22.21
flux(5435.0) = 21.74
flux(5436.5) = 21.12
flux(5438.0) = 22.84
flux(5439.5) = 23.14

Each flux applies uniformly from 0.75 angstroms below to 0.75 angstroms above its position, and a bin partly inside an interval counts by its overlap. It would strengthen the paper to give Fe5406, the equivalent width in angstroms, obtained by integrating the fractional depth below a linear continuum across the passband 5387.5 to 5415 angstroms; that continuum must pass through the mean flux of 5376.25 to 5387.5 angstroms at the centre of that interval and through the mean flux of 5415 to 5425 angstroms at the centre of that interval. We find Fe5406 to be 2.1 angstroms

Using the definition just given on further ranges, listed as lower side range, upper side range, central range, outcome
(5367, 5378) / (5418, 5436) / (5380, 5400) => -0.4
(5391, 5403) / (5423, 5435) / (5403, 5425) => -0.1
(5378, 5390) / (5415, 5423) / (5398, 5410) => 1.3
